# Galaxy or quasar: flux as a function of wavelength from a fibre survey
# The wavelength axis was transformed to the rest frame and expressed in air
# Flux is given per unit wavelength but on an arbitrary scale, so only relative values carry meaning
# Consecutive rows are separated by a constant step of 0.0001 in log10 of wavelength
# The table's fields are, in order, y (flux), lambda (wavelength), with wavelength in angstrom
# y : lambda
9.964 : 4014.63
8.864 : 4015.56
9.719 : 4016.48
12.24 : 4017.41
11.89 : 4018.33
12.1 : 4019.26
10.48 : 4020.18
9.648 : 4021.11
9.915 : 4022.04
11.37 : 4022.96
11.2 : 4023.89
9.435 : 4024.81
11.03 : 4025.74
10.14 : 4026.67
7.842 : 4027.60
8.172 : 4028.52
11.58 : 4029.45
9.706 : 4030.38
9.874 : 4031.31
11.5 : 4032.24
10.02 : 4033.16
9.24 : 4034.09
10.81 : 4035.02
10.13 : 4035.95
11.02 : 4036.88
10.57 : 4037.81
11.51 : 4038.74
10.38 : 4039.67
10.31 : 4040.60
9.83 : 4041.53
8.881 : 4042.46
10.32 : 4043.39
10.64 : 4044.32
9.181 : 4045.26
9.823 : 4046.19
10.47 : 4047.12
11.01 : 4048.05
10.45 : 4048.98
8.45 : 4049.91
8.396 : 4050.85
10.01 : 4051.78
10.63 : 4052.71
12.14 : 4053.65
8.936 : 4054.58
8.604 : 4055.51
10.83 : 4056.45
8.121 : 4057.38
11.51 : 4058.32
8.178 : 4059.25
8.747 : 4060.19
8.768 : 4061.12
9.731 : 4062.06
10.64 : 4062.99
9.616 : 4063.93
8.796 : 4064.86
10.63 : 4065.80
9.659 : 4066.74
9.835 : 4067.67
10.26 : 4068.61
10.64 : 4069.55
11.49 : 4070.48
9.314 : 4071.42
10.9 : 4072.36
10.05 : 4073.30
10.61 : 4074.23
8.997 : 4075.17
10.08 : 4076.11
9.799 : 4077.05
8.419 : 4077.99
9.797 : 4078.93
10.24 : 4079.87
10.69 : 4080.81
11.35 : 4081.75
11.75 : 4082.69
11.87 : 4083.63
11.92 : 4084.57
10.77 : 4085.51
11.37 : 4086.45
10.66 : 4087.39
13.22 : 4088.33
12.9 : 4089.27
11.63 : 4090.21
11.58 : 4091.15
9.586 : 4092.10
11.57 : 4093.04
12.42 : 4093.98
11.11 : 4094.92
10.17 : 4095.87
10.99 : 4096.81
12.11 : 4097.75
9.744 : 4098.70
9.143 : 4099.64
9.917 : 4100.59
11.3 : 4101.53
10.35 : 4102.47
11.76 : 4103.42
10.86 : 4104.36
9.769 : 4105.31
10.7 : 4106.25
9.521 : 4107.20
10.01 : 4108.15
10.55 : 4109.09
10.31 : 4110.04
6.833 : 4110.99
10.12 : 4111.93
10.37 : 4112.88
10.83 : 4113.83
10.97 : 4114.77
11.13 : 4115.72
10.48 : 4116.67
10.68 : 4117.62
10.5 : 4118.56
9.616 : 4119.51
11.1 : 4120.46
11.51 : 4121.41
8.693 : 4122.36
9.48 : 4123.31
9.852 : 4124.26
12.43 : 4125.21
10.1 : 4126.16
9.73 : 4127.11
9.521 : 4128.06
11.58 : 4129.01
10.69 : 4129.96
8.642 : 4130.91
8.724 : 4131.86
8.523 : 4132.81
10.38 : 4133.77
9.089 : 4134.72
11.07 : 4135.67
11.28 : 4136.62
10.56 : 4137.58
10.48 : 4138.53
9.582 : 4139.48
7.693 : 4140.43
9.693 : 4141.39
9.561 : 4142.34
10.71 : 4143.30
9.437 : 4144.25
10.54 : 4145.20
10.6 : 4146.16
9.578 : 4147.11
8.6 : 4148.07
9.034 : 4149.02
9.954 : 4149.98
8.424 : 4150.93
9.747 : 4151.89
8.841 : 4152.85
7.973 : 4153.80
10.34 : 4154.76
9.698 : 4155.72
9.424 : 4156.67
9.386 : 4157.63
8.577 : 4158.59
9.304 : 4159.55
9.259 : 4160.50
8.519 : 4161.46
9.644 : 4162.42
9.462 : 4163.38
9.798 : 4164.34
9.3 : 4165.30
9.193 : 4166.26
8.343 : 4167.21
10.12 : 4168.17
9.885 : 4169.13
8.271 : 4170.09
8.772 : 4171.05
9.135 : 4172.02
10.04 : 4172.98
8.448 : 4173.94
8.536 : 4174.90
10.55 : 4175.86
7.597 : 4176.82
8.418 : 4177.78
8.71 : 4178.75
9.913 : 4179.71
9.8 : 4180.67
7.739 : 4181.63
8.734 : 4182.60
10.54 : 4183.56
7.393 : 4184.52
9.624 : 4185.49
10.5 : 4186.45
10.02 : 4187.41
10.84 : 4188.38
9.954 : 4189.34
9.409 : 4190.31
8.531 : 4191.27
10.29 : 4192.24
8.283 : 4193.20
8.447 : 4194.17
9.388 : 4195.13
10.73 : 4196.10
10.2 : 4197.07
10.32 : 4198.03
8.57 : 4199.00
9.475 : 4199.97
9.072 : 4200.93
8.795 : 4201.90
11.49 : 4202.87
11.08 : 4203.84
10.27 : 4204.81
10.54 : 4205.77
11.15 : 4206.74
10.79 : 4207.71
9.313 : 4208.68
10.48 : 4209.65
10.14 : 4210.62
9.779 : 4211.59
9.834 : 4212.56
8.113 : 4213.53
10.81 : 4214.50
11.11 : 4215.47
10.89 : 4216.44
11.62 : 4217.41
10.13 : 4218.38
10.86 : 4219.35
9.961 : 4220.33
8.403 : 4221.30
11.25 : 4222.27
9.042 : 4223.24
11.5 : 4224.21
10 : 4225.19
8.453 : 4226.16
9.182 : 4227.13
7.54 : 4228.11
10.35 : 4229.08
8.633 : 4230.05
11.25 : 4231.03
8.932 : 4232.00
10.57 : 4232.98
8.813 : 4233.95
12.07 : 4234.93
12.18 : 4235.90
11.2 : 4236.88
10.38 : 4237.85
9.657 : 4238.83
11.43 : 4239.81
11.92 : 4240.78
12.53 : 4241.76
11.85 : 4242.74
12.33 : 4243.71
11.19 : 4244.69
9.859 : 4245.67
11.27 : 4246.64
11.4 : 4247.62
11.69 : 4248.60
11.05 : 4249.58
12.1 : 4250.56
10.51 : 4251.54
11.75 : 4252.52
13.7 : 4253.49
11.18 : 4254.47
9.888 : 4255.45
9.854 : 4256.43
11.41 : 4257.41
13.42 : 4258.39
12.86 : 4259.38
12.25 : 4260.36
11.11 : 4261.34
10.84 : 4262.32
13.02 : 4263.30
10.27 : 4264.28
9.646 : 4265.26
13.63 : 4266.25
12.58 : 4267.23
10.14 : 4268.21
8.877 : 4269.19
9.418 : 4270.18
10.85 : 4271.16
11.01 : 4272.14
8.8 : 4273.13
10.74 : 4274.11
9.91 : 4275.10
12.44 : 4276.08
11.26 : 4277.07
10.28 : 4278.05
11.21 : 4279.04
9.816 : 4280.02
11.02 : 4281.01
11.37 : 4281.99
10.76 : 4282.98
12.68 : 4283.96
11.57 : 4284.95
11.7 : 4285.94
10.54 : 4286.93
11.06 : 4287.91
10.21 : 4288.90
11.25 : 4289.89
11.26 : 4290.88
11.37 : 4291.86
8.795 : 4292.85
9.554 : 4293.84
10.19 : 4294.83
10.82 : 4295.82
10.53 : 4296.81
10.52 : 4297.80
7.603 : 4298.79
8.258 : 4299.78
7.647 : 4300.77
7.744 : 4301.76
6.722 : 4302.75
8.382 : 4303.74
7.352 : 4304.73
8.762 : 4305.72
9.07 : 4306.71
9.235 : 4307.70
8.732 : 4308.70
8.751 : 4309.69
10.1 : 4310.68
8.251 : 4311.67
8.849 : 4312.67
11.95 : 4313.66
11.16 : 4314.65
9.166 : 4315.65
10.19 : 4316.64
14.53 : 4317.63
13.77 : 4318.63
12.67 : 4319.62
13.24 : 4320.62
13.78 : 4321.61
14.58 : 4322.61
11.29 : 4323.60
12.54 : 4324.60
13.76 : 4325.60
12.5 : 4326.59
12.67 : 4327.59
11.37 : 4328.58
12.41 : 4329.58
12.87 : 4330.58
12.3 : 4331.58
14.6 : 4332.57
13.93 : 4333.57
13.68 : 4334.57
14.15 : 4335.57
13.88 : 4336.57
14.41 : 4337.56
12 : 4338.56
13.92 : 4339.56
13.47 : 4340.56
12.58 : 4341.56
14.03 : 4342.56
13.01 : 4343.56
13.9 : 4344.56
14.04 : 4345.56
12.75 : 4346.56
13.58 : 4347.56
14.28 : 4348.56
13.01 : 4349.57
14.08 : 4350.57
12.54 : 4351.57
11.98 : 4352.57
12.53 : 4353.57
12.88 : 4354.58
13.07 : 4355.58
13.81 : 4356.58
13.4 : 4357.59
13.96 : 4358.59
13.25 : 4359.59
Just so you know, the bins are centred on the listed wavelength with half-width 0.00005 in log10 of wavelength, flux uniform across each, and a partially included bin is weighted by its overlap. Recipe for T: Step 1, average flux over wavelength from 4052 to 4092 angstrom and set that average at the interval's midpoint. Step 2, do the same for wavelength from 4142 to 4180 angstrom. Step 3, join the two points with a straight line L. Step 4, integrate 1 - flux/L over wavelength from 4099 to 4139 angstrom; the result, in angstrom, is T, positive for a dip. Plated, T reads -1.7 angstrom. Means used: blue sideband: 10.4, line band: 10.2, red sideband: 9.29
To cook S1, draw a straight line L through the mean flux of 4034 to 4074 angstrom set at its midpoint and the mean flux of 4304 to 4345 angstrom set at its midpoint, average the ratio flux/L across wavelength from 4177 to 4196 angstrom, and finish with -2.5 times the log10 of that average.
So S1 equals 0.18 mag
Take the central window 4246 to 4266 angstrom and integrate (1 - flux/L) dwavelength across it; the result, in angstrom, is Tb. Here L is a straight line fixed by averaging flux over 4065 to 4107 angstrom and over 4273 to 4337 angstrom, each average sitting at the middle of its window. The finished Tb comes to -1.04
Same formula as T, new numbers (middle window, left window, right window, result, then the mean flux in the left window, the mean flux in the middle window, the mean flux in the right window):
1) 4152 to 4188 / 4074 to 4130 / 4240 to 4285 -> 5.5 angstrom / 10.6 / 9.19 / 11.2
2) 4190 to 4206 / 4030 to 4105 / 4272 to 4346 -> 1.7 angstrom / 10.4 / 9.69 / 11.3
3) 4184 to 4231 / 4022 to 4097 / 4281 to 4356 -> 5.0 angstrom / 10.3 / 9.86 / 11.6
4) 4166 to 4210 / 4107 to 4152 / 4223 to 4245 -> 3.2 angstrom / 9.97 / 9.52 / 10.5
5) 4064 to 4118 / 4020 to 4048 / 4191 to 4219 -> -2.4 angstrom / 10.2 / 10.6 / 10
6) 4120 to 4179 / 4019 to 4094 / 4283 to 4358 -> 6.6 angstrom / 10.3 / 9.55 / 11.6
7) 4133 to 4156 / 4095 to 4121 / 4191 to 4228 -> 1.2 angstrom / 10.4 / 9.68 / 9.94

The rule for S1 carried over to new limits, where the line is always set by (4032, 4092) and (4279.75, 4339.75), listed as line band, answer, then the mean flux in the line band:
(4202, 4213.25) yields 0.04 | 10.3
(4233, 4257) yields -0.03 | 11.2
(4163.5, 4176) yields 0.15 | 9.23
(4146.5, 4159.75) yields 0.15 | 9.22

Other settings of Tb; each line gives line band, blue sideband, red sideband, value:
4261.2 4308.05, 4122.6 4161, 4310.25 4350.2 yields 6.8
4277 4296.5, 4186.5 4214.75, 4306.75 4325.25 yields 0.1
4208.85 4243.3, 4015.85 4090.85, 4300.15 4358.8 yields 3.2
